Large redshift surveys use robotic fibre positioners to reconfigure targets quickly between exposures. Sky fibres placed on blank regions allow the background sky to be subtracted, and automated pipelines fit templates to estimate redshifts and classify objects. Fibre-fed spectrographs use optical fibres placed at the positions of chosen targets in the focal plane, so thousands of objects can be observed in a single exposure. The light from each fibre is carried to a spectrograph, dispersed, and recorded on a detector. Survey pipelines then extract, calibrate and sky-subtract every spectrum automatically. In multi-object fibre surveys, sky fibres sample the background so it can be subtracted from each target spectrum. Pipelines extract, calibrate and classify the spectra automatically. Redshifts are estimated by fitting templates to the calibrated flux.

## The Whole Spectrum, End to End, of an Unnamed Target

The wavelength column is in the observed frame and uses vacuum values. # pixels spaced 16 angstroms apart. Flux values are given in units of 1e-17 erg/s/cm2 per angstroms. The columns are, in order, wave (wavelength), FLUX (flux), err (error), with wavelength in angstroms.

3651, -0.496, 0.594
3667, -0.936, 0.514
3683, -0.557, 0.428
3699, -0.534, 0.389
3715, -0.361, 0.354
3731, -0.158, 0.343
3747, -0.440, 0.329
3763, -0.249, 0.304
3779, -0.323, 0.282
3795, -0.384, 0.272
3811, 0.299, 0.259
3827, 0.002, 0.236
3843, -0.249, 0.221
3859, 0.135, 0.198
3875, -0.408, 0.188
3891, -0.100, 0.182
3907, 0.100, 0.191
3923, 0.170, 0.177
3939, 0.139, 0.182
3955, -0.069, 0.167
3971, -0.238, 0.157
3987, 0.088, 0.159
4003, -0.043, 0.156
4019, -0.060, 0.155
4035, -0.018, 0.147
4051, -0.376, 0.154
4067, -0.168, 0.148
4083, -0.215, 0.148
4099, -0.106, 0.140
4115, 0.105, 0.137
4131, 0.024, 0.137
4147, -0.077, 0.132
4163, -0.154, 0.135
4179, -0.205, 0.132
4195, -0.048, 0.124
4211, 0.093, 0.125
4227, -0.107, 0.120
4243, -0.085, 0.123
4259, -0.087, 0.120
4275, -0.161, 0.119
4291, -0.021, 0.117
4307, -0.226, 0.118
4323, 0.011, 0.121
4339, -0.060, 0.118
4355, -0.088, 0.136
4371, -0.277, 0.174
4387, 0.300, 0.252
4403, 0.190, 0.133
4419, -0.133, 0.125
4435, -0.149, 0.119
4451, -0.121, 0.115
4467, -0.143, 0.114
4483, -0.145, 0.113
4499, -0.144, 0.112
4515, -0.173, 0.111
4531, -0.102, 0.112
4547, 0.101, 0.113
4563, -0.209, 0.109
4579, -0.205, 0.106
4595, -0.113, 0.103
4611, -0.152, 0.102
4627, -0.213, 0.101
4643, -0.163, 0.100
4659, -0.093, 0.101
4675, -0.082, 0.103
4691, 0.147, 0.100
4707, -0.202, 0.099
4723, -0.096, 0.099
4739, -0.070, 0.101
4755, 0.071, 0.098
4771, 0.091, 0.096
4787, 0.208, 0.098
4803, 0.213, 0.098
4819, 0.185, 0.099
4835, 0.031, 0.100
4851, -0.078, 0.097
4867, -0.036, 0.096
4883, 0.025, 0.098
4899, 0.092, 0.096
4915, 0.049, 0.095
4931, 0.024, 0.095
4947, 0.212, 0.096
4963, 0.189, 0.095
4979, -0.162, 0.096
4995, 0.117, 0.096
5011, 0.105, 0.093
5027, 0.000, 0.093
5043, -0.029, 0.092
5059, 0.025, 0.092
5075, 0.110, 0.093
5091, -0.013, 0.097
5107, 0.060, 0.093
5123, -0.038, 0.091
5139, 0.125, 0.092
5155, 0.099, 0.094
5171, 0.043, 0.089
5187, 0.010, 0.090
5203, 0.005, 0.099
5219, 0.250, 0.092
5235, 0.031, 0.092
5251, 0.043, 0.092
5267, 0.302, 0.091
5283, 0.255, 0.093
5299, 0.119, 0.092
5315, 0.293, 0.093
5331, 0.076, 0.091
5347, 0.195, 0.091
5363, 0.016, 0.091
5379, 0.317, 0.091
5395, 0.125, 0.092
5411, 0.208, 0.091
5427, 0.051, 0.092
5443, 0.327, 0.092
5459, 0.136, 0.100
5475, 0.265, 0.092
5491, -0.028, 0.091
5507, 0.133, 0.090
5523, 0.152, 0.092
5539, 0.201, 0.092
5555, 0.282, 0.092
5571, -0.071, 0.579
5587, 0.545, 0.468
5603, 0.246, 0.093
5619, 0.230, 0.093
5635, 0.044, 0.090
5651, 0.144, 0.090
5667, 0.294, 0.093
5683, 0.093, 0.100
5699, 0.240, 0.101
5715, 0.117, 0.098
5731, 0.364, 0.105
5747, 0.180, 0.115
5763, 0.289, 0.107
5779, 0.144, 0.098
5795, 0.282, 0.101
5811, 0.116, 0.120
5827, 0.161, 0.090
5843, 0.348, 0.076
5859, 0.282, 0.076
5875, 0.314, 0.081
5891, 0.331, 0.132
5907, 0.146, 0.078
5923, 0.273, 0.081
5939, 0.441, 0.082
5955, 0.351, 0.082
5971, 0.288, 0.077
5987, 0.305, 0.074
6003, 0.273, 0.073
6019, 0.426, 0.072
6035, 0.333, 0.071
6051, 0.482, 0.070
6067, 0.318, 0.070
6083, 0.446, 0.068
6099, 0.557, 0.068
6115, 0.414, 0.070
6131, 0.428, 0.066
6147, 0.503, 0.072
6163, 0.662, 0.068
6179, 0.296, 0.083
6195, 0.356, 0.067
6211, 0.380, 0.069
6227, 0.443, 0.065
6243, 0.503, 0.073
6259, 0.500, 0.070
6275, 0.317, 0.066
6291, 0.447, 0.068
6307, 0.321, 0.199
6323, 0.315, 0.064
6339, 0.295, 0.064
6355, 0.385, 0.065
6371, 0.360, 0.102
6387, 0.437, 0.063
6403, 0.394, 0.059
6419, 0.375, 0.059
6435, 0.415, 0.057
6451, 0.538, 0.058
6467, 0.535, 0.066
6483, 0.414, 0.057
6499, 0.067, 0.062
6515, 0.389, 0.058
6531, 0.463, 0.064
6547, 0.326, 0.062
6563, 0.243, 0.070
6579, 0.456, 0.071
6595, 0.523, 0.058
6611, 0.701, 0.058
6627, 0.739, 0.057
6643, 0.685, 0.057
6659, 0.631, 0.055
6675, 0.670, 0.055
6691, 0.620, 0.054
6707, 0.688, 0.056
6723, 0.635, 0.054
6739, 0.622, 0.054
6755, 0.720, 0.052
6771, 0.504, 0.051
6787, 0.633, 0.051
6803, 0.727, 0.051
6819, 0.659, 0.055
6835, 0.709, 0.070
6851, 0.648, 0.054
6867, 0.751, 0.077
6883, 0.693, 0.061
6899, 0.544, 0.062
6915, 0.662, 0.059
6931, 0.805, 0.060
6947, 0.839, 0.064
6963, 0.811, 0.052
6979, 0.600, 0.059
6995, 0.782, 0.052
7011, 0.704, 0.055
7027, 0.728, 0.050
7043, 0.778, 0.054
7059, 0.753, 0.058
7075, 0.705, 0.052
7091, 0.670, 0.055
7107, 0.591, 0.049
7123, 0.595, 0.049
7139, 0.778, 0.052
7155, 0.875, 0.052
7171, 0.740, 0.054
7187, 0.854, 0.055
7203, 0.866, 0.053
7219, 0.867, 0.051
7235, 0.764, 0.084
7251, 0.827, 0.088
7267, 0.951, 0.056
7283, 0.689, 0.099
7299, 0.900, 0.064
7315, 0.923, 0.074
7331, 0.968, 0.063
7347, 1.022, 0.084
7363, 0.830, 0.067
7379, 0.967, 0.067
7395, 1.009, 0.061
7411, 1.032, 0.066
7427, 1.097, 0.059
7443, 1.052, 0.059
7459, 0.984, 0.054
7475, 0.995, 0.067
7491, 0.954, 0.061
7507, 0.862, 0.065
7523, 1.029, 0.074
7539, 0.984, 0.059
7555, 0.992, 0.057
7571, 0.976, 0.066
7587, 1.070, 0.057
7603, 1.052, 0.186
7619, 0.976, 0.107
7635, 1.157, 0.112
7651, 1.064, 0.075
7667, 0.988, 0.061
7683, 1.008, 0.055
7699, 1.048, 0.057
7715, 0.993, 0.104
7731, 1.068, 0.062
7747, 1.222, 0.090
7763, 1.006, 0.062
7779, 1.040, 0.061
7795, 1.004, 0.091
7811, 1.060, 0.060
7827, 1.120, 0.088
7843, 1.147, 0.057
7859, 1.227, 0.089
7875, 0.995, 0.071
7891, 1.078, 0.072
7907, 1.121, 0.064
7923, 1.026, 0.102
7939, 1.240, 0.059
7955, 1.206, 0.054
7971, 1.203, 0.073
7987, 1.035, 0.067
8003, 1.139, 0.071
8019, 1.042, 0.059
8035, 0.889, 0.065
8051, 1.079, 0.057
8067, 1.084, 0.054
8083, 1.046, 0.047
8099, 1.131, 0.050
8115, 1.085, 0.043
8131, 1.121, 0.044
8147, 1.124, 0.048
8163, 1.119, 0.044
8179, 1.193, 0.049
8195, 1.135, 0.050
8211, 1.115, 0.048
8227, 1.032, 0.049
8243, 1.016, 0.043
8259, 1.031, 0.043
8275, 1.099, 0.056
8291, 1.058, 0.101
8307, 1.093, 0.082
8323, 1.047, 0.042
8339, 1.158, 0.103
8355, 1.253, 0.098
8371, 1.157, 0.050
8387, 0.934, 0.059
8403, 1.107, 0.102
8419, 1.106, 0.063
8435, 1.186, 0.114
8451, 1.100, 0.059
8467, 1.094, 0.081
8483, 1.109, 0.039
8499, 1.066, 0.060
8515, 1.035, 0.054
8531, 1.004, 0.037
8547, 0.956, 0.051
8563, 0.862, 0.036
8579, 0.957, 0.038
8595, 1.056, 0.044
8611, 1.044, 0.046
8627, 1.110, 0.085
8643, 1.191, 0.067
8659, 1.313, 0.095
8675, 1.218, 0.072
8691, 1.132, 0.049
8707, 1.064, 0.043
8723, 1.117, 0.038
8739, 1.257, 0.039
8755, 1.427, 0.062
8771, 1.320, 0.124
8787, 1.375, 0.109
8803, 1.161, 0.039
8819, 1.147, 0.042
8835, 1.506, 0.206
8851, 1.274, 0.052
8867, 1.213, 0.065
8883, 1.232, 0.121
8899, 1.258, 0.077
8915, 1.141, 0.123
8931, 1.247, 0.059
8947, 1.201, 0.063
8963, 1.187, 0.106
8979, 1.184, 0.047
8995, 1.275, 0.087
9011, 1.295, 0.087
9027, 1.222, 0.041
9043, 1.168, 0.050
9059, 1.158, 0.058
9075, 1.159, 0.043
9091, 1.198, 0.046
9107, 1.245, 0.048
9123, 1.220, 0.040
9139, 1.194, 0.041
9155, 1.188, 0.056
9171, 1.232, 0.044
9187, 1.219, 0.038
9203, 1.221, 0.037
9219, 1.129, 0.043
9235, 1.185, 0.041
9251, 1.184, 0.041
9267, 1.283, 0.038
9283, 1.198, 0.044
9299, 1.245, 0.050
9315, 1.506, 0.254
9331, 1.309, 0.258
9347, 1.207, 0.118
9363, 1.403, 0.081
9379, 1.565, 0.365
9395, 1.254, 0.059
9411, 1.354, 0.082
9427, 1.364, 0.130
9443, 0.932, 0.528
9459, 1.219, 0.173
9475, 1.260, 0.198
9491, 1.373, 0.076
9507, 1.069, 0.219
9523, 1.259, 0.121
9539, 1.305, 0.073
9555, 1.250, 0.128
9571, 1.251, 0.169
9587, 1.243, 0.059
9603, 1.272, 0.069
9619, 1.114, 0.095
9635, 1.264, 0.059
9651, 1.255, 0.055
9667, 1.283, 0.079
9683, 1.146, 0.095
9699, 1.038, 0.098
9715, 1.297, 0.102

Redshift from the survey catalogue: 0.652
